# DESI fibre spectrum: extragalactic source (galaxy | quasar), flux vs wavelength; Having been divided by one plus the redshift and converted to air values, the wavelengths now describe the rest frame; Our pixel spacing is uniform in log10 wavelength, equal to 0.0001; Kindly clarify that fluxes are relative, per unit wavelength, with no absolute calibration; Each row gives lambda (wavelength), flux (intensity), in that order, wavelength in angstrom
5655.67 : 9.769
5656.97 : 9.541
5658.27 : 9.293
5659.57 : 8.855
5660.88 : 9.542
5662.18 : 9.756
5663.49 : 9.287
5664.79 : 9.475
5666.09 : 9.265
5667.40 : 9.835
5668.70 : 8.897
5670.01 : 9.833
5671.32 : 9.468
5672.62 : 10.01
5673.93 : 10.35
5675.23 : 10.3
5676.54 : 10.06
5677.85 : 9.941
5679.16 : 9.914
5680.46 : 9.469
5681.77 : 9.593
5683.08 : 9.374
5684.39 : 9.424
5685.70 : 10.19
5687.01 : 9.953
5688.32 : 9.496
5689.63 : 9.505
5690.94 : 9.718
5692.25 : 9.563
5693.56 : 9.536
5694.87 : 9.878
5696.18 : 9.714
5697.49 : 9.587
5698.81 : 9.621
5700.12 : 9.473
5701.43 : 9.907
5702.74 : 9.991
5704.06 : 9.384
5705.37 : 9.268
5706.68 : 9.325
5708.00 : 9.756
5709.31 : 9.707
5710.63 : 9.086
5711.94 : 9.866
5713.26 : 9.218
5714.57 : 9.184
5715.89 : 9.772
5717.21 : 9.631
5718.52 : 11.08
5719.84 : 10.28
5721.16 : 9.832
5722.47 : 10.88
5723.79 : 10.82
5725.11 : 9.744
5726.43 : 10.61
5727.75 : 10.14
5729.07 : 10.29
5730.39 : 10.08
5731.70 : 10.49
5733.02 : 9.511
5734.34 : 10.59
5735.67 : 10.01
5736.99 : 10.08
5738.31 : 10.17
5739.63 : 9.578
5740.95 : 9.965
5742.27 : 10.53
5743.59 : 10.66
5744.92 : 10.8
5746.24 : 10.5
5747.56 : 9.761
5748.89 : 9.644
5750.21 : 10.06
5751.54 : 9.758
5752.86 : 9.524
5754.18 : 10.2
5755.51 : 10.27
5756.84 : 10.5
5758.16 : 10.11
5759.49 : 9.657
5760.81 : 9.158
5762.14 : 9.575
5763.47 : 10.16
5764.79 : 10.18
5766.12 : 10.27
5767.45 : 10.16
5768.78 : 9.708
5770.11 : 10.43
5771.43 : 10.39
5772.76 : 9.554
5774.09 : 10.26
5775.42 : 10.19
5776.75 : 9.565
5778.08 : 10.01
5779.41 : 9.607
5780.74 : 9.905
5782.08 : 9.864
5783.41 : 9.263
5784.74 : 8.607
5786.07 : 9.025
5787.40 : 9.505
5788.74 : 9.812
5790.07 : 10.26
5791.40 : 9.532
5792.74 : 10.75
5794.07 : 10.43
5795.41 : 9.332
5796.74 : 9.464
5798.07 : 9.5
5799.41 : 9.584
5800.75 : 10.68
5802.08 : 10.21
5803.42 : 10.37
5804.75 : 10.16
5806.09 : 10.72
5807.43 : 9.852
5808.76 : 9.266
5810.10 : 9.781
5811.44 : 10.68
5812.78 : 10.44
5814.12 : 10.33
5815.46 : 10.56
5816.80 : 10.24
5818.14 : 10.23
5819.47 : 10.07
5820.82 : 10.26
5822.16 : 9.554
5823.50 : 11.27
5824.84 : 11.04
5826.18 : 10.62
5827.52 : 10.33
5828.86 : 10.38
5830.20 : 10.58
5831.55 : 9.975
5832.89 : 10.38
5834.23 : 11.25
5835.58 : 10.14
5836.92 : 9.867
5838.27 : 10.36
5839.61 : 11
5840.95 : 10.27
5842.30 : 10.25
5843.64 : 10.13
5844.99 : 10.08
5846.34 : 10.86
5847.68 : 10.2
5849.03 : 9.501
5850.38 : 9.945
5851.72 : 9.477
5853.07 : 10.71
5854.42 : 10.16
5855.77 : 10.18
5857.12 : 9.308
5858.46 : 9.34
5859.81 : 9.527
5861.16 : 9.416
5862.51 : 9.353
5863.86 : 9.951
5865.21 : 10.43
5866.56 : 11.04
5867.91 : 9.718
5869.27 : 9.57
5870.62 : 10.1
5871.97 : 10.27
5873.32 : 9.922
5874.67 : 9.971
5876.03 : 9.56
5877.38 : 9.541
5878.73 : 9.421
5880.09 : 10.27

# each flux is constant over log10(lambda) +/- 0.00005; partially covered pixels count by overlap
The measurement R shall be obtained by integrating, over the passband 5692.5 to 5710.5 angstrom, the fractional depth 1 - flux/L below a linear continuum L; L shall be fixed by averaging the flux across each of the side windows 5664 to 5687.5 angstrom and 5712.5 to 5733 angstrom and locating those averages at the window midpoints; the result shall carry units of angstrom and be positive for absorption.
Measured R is 0.61 angstrom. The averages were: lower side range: 9.74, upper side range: 10.1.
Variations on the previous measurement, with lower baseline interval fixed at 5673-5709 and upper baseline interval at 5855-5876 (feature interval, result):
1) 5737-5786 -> -0.9 angstrom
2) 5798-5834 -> -1.7 angstrom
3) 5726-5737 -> -0.5 angstrom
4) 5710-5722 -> -0.1 angstrom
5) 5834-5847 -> -0.7 angstrom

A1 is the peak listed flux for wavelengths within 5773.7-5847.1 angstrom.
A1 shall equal 11.27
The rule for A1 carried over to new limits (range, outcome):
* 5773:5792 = 10.26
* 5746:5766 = 10.5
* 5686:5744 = 11.08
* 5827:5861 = 11.25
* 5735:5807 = 10.8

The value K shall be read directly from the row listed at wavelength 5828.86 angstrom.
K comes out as 10.38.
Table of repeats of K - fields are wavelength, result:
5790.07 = 10.26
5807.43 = 9.852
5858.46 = 9.34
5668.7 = 8.897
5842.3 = 10.25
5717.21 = 9.631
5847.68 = 10.2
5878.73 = 9.421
